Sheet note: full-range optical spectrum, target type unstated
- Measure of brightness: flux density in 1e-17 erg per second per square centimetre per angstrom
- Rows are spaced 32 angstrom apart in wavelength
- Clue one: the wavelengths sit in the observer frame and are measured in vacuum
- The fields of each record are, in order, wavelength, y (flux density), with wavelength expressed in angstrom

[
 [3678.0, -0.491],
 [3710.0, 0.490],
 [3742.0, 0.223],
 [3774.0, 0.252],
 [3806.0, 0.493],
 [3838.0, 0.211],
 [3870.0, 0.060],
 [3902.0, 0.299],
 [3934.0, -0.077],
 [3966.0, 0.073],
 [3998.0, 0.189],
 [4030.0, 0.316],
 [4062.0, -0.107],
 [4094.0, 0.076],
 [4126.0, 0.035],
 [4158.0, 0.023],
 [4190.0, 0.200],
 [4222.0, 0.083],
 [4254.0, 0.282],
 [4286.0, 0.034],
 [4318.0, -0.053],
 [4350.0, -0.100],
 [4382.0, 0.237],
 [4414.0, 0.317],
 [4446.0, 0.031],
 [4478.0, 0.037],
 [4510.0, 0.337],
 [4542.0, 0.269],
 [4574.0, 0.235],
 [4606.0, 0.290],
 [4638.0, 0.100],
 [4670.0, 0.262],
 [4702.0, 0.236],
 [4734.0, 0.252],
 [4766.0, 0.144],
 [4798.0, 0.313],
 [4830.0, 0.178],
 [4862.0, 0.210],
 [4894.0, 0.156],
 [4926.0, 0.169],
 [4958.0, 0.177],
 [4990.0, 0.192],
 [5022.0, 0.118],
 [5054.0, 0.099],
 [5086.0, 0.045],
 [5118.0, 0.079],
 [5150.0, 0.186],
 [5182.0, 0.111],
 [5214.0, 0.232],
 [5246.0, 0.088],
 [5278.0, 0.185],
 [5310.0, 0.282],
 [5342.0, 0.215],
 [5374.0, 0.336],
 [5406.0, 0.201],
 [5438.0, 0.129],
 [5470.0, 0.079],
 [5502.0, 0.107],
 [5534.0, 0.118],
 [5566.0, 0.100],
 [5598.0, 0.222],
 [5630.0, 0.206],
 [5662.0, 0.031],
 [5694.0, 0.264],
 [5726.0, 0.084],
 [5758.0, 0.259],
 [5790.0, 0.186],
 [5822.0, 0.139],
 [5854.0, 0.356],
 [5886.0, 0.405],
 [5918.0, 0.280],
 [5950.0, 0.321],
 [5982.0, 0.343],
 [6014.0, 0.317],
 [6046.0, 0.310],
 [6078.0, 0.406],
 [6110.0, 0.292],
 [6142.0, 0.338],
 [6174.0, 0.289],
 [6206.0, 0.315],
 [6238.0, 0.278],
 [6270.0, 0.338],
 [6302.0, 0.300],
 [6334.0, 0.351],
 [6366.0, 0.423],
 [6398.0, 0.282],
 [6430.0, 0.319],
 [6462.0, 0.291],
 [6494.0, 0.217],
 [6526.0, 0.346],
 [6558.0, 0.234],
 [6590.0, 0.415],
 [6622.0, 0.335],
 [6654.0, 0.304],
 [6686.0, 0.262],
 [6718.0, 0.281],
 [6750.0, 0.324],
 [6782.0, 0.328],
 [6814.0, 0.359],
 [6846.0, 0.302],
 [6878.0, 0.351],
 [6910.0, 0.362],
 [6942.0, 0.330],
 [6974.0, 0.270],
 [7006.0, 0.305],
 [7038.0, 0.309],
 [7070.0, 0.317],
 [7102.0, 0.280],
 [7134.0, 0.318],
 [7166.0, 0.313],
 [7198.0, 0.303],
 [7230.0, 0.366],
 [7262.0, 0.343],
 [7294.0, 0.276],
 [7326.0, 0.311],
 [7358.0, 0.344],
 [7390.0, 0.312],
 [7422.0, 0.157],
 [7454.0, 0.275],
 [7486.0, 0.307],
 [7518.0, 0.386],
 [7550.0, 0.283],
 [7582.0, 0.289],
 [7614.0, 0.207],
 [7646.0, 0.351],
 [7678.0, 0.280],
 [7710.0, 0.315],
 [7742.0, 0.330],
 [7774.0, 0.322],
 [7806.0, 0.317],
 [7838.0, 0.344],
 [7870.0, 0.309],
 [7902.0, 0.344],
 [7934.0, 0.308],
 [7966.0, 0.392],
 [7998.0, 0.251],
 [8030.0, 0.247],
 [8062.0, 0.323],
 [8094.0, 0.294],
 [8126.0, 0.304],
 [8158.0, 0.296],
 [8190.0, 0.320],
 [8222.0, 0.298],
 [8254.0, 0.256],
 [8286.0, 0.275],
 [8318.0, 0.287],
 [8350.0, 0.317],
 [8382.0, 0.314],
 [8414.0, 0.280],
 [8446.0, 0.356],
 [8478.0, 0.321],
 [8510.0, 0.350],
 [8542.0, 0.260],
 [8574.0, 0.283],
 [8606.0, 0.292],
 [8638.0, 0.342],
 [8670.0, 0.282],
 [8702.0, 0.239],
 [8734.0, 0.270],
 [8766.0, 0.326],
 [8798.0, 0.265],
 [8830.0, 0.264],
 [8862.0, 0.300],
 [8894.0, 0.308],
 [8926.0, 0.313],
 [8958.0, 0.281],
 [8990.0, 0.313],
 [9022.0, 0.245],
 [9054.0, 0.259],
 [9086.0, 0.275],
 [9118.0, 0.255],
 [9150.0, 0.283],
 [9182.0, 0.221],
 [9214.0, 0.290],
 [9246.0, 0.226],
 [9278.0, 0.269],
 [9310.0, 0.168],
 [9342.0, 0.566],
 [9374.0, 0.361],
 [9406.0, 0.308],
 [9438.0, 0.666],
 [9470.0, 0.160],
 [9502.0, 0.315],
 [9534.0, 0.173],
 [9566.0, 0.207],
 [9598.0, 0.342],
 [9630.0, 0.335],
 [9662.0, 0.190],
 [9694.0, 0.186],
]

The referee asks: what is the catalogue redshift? 0.424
